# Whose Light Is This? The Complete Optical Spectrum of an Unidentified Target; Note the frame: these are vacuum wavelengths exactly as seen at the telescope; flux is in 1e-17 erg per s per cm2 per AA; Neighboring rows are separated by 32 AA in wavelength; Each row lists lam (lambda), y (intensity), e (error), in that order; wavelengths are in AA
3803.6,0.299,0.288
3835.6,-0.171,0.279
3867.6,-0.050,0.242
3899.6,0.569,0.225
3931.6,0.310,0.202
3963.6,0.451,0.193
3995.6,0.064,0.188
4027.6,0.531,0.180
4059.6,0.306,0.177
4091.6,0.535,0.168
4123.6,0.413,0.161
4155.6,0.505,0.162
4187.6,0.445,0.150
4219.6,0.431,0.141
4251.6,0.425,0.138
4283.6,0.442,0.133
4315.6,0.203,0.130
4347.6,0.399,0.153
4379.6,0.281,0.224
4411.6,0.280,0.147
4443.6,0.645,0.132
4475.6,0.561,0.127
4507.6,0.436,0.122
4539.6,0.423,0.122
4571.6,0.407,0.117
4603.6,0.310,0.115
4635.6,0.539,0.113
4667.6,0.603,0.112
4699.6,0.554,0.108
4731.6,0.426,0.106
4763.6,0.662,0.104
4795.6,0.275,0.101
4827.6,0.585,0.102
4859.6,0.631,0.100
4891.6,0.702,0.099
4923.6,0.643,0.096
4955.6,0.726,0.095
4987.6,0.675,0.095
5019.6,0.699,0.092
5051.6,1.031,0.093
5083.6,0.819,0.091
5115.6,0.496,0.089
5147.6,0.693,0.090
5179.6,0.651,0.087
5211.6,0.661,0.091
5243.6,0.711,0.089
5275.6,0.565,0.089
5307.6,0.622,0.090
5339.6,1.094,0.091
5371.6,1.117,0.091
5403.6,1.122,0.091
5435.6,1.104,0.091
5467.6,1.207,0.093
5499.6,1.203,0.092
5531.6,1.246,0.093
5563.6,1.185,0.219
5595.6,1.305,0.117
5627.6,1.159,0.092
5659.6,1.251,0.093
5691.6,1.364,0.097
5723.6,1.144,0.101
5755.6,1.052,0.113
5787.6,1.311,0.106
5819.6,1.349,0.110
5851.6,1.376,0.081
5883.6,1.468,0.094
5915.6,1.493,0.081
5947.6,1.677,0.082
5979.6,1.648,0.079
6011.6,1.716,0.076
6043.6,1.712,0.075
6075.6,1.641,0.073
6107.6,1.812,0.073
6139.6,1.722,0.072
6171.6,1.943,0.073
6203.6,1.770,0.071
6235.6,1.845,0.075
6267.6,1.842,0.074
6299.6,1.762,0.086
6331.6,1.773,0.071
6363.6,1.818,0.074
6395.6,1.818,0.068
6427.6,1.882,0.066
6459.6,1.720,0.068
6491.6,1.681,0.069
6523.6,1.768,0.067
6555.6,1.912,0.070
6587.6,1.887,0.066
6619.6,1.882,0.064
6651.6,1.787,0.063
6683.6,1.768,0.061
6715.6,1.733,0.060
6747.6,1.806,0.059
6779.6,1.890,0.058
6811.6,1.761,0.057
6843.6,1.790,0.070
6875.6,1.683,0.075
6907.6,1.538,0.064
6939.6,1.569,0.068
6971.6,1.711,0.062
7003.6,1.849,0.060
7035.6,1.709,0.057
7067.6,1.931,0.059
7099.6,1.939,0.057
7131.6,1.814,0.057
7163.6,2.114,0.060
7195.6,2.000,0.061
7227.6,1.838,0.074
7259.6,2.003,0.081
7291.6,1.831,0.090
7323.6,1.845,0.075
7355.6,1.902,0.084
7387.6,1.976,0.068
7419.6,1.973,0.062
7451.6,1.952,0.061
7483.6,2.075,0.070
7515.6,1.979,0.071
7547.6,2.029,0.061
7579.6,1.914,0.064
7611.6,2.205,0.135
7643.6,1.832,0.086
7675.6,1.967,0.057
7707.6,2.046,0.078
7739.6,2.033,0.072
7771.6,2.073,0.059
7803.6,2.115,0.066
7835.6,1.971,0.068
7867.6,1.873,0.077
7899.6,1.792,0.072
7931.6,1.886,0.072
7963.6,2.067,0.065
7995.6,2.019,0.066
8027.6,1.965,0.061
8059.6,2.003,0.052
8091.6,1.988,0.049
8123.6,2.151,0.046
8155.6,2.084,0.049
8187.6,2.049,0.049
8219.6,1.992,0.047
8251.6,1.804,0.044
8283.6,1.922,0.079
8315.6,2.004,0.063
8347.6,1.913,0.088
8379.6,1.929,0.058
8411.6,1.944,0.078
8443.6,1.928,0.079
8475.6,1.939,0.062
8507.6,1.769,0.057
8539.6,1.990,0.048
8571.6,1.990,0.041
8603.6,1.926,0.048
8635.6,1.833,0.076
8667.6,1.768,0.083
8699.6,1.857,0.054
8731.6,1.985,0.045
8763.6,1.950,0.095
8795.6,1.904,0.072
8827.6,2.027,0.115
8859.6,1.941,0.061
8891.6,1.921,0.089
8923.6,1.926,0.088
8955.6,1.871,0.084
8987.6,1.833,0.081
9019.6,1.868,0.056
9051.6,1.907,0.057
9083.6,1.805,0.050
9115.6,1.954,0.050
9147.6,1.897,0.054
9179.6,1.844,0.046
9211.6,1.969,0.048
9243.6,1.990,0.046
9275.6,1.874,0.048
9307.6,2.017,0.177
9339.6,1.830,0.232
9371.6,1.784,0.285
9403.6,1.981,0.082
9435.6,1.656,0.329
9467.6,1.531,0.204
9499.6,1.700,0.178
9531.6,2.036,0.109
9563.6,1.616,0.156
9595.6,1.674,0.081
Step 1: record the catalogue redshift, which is 0.34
